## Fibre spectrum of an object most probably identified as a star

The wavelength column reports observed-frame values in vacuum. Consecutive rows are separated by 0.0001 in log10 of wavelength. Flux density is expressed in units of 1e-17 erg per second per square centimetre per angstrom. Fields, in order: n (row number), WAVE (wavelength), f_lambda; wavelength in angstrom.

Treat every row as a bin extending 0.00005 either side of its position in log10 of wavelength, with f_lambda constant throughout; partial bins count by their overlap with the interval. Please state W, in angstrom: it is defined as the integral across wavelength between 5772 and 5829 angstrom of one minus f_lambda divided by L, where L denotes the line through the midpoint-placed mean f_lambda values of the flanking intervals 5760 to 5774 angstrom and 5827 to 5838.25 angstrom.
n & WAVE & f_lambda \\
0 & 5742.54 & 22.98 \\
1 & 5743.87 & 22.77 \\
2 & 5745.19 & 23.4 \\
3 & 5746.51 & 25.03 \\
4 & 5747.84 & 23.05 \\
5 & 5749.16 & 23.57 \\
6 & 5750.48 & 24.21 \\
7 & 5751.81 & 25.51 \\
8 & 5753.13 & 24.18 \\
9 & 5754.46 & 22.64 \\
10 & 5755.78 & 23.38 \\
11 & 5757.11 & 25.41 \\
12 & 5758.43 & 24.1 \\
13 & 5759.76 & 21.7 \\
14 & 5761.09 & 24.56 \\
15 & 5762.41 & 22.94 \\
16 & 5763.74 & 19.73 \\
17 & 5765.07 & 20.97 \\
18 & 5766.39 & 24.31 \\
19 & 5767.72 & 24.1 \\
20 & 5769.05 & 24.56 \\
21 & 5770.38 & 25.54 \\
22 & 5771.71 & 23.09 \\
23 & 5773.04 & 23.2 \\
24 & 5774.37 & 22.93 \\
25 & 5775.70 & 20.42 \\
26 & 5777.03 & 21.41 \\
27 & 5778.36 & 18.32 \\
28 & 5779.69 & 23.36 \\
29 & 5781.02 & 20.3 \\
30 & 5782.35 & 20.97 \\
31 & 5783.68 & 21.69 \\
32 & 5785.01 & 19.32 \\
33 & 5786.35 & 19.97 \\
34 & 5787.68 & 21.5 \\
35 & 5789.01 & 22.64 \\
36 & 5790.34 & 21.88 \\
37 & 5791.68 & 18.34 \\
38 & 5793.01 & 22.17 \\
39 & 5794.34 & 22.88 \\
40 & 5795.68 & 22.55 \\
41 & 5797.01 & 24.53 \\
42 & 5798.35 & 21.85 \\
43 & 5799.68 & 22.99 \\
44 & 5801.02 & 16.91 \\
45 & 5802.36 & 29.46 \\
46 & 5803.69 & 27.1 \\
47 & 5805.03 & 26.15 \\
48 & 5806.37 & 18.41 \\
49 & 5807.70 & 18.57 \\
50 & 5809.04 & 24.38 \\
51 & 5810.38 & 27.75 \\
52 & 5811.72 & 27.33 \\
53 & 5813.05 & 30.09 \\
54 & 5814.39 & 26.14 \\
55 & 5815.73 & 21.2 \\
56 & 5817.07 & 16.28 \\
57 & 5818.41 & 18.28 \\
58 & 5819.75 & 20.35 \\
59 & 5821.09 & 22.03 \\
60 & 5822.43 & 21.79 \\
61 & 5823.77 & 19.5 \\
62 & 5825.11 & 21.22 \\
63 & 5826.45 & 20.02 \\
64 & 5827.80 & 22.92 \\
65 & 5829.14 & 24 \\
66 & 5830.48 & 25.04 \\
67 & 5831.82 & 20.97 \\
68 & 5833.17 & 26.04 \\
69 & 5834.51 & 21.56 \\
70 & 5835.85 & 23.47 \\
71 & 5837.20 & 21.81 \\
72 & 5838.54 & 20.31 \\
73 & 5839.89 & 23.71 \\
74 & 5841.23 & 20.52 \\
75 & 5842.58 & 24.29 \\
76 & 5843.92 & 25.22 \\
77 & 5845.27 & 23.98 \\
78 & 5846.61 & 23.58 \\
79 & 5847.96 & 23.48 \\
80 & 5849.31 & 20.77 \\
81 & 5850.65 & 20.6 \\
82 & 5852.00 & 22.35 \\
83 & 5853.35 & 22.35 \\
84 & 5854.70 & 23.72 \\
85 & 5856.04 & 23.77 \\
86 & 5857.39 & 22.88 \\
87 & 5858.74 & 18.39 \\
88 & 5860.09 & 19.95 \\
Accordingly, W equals 2.50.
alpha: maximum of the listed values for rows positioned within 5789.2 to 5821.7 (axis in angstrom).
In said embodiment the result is 30.09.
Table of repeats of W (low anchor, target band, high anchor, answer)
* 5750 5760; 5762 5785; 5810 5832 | 1.42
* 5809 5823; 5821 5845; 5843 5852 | 0.58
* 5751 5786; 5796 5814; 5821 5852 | -1.38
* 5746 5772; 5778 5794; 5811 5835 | 1.51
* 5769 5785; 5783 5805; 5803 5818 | 0.56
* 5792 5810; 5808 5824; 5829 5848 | 0.06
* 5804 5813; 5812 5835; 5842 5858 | 1.53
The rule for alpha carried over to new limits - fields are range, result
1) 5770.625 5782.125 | 23.36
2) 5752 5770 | 25.41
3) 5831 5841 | 26.04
